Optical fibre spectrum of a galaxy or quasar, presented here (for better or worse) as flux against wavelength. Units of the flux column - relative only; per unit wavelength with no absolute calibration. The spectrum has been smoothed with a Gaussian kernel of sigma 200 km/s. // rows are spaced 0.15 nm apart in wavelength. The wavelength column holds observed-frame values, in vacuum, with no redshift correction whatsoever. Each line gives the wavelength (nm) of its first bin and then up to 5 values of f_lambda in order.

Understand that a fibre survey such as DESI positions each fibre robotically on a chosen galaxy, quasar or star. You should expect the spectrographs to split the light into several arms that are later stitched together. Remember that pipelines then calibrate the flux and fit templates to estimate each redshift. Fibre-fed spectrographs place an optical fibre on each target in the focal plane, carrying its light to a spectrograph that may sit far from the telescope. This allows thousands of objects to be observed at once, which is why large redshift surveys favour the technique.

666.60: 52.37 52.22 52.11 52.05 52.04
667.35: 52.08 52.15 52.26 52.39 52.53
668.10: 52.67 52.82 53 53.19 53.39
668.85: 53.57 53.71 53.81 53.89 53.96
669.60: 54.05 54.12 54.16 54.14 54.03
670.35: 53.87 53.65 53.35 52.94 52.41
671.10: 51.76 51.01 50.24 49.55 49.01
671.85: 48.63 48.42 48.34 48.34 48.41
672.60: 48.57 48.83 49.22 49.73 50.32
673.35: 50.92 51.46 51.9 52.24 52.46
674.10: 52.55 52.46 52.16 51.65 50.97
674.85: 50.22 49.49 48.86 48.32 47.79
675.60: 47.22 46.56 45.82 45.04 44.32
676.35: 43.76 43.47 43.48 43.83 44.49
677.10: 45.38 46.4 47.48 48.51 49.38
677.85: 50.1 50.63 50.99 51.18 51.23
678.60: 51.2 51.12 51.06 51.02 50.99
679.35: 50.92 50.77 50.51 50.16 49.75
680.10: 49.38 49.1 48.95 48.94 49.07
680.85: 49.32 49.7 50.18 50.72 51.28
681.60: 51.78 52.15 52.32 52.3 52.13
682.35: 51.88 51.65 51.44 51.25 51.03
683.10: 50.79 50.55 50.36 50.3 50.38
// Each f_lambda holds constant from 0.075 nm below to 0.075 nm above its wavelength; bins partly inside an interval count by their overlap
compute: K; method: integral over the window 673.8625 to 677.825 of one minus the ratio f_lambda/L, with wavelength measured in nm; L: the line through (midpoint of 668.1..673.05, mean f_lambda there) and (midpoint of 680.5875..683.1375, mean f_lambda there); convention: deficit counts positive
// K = 0.28 nm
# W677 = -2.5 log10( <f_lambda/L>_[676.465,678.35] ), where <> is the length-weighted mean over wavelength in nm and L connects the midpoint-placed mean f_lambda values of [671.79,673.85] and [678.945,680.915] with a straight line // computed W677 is 0.06 mag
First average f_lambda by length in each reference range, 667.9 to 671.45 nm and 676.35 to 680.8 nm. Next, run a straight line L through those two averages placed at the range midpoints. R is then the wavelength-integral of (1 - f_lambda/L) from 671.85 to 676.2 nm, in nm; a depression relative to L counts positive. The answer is 0.137 nm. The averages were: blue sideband 53.2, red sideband 48.9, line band 49.5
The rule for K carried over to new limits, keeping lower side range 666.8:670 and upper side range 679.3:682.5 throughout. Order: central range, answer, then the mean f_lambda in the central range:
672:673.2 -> 0.08 nm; 48.9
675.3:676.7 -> 0.16 nm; 45.5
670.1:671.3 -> -0.01 nm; 52.9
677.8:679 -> 0.00 nm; 51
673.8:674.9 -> 0.00 nm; 51.8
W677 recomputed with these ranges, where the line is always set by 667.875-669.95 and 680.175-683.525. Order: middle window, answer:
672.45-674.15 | 0.041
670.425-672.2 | 0.045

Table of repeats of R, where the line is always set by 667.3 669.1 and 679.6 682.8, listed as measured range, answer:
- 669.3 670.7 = -0.04 nm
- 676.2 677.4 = 0.16 nm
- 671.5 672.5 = 0.07 nm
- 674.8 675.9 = 0.07 nm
